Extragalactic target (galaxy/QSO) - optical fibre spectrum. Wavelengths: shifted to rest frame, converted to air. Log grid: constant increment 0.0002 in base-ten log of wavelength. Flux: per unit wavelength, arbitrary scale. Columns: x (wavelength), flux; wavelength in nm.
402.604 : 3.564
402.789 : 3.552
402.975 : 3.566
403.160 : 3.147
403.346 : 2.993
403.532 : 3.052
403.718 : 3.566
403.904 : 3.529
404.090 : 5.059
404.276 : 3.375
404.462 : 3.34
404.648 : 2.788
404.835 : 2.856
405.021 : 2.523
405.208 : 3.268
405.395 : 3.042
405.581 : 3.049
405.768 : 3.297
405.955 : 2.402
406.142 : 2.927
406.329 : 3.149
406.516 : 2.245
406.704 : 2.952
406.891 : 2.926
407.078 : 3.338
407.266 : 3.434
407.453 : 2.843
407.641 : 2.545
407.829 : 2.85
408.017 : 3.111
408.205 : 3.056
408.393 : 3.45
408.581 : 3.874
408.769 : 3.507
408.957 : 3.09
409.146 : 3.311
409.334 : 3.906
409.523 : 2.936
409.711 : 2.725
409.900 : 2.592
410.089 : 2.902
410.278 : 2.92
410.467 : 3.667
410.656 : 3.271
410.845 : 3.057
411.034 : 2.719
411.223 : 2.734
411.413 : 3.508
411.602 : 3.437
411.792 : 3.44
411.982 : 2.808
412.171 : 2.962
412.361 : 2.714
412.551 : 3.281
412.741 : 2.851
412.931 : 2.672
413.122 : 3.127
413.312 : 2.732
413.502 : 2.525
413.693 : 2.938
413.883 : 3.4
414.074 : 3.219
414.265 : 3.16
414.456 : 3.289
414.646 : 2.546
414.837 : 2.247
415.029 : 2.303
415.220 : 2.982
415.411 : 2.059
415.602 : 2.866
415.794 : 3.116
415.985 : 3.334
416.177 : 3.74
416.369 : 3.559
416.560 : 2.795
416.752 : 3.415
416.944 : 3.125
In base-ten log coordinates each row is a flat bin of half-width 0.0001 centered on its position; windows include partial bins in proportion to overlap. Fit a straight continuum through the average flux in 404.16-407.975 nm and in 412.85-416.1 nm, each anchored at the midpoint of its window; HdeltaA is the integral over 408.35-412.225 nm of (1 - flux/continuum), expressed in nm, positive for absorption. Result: -0.35 nm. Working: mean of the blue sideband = 2.97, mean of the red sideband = 2.86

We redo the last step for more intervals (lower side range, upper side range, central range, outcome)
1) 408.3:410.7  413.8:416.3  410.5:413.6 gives 0.104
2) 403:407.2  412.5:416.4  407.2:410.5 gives -0.090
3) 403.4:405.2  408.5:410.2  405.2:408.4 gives 0.284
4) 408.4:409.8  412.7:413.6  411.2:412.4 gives -0.063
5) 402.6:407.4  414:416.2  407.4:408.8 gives -0.029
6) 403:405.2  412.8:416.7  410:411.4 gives 0.004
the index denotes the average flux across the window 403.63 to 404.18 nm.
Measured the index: 4.05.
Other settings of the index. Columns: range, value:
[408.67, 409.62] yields 3.35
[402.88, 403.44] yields 3.23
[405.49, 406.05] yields 2.91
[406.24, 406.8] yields 2.78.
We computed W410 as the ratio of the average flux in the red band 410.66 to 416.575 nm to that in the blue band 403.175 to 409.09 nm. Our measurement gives 0.9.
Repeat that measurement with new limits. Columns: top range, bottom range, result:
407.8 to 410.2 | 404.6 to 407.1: 1.10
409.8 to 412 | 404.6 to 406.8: 1.08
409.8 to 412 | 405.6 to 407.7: 1.06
